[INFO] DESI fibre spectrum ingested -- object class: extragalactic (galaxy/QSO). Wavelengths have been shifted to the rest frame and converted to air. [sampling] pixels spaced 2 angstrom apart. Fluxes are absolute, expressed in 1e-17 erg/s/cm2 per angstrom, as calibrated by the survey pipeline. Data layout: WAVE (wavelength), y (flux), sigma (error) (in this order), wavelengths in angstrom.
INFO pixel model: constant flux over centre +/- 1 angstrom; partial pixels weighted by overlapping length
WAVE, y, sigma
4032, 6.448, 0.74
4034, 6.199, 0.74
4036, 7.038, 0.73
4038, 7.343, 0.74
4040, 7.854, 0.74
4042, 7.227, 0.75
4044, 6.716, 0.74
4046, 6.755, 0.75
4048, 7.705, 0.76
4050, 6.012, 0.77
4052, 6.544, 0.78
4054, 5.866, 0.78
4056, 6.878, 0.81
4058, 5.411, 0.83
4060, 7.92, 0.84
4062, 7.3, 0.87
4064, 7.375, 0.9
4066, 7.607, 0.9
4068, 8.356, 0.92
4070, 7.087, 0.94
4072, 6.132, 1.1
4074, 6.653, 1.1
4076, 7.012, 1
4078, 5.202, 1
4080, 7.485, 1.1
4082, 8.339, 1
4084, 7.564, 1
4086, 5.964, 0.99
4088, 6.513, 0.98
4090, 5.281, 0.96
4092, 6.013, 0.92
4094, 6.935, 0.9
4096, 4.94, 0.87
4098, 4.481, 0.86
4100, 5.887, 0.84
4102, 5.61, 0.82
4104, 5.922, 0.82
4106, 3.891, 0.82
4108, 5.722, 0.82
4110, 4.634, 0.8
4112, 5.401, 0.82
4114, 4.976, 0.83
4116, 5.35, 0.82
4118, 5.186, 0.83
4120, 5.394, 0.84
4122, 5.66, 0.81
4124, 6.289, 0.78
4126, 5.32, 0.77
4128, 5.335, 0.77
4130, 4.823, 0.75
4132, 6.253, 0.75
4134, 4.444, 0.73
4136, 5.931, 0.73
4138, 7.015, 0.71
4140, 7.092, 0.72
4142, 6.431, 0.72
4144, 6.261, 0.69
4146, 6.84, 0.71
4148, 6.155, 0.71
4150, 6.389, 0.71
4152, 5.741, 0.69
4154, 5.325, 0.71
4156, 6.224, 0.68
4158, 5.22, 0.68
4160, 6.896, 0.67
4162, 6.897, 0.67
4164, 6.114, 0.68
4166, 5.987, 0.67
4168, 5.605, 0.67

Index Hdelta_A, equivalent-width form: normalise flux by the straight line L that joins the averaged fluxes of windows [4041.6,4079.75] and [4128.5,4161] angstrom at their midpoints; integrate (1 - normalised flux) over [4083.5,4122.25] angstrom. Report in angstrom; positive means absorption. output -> 5.5 angstrom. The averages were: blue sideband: 6.84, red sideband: 6.05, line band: 5.54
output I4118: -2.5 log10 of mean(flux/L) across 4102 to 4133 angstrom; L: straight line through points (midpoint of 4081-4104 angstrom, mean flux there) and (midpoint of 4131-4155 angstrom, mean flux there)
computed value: 0.15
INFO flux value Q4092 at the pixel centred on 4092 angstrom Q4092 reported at 6.013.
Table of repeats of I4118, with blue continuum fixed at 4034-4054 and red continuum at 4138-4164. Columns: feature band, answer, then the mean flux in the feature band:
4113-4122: 0.23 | 5.27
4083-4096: 0.07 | 6.27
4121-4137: 0.17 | 5.51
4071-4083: -0.01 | 6.8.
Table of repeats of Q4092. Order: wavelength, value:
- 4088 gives 6.513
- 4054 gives 5.866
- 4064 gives 7.375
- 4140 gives 7.092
